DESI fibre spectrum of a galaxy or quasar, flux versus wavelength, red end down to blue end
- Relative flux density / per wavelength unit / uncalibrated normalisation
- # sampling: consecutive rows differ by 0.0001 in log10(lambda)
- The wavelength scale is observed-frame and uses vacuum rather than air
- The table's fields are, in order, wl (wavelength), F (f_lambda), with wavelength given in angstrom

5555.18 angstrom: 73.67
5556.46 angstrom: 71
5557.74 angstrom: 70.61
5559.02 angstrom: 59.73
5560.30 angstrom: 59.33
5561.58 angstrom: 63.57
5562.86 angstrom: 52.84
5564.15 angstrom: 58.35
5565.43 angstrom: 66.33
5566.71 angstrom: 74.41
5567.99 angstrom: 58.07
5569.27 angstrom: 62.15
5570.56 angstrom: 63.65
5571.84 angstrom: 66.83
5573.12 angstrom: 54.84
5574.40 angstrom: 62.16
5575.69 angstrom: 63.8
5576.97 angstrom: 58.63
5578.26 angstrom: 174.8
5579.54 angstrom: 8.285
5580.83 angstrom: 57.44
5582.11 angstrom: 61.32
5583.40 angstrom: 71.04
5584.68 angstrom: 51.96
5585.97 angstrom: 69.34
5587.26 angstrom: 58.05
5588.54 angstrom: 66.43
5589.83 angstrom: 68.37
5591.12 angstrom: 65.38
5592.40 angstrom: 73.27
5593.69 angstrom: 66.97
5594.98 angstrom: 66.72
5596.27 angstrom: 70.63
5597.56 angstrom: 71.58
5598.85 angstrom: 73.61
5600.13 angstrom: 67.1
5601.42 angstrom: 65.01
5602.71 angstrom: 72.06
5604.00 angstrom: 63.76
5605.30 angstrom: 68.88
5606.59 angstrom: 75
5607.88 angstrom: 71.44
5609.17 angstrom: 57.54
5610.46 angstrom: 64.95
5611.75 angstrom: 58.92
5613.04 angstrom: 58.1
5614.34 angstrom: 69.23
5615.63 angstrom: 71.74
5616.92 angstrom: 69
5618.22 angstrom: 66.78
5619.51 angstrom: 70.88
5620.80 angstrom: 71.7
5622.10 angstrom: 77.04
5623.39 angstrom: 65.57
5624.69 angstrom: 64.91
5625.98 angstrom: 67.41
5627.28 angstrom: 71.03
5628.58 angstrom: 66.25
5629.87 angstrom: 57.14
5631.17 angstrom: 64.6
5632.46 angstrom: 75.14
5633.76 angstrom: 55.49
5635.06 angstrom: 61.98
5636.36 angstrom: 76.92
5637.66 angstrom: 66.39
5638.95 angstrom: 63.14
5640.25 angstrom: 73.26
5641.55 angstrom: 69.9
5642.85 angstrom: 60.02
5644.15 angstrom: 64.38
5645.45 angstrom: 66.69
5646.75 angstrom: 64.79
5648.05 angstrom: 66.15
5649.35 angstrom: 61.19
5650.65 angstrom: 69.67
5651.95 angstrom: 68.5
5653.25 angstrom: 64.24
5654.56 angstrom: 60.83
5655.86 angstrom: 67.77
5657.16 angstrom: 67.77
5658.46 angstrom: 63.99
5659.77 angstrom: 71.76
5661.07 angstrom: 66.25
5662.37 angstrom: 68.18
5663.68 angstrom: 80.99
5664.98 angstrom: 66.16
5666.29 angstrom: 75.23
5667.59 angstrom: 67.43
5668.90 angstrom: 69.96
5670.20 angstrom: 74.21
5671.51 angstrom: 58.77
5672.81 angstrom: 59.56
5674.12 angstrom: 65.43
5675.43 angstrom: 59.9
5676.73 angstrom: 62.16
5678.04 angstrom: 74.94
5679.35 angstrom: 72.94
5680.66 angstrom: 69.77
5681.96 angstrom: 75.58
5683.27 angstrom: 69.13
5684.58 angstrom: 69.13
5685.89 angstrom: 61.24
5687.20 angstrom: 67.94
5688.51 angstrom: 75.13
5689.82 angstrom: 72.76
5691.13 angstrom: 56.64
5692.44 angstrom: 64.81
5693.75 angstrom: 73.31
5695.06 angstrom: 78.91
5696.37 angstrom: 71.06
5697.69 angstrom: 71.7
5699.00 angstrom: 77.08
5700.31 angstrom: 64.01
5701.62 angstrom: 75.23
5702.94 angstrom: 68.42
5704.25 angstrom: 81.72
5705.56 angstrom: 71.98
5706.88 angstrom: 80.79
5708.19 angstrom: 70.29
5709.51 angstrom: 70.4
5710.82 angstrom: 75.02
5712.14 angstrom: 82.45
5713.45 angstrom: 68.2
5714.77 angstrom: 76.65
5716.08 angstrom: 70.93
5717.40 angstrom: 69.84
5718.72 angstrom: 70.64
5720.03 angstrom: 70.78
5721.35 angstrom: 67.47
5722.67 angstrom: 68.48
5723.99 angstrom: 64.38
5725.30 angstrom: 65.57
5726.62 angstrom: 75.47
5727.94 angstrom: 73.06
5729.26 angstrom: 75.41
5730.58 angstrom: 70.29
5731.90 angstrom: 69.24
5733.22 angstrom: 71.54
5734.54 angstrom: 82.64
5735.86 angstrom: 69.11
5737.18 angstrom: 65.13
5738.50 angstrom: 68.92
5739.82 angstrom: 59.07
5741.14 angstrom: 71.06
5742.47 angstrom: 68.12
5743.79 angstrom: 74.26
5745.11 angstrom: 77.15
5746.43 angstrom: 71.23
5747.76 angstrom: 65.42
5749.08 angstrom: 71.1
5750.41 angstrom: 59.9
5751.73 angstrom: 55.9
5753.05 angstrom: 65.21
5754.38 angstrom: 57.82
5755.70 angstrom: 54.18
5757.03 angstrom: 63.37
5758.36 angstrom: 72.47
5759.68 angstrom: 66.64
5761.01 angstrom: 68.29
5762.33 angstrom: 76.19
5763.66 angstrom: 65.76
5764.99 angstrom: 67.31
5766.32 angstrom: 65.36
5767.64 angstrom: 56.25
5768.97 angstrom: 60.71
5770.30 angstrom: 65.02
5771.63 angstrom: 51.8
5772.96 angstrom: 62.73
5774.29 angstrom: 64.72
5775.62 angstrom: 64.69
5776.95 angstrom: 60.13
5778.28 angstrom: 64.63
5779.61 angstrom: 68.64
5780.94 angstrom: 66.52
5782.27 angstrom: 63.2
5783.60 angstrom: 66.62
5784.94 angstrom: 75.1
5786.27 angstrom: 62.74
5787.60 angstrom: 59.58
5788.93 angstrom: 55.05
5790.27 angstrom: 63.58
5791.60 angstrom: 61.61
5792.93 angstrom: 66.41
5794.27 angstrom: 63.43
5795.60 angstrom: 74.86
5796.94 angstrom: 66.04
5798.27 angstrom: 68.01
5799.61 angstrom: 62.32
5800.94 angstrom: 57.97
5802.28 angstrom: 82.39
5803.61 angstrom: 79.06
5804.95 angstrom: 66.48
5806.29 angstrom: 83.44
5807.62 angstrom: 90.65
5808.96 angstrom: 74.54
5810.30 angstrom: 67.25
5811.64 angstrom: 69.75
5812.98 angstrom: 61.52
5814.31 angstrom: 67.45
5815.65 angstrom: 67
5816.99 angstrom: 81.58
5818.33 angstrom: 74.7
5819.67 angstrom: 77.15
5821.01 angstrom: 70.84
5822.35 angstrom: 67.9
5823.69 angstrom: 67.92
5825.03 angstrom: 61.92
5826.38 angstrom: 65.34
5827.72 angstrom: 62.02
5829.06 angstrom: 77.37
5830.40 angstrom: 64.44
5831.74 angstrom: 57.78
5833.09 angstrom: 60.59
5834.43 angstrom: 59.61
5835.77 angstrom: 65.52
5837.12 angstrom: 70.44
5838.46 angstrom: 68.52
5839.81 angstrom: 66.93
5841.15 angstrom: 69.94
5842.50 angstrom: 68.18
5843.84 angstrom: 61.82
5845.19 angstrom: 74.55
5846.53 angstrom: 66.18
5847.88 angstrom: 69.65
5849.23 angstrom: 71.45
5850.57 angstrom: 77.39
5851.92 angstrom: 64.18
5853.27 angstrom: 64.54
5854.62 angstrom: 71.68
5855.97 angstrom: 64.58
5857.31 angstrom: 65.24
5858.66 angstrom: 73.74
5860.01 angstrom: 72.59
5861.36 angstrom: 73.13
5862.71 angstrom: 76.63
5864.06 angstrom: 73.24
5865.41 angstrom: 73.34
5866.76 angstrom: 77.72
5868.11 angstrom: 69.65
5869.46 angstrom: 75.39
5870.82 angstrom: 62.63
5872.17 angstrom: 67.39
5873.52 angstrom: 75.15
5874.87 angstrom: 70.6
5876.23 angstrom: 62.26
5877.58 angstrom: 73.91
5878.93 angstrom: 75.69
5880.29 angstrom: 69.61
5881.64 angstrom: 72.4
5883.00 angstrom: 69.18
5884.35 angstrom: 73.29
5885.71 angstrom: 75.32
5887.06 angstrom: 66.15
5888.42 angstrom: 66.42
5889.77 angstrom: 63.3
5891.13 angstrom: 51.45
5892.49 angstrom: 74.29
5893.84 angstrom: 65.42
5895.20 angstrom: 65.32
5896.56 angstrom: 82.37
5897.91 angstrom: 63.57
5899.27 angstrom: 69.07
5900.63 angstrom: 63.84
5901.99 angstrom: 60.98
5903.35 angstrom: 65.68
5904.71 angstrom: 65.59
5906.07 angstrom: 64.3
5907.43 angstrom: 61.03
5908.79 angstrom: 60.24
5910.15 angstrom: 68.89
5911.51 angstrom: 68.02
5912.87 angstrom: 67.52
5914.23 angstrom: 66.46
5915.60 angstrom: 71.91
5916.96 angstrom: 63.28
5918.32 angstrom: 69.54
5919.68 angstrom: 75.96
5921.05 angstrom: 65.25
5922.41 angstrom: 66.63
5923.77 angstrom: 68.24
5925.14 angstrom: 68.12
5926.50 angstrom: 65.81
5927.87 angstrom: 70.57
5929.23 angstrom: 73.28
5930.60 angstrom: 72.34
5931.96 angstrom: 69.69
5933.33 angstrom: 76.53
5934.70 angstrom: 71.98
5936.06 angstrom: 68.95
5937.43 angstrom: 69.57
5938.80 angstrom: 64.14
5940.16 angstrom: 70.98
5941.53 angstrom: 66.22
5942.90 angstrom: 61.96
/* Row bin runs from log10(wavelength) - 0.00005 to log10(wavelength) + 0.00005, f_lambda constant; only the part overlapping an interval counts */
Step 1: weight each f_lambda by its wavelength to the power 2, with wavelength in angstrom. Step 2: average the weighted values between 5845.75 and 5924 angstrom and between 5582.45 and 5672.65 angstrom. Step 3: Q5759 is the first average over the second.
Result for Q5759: 1.12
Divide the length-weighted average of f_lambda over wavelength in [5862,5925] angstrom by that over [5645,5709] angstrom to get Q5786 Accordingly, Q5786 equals 0.99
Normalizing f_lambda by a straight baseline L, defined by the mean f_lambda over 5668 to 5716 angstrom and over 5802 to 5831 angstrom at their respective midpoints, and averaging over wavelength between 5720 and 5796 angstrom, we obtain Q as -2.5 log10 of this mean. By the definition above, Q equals 0.08 mag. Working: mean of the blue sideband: 70.5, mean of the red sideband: 71.7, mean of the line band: 66.3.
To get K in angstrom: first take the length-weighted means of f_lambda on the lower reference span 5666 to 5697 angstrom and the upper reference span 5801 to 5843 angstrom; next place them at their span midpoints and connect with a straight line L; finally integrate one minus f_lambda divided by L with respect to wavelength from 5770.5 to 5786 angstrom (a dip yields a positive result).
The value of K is 1.1 angstrom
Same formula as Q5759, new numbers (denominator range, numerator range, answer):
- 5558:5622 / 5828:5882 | 1.15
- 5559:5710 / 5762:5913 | 1.08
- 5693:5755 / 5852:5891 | 1.04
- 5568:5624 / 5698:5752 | 1.11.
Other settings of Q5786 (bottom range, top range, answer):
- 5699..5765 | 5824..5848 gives 0.95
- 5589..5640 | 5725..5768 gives 1.01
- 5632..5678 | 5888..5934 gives 1.01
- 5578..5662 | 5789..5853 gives 1.03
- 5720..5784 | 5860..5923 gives 1.03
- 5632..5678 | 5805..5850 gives 1.04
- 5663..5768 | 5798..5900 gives 1.00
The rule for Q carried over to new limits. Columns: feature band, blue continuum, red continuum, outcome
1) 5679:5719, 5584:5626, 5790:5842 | -0.06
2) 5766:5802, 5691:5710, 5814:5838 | 0.09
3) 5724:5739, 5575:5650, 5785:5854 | -0.05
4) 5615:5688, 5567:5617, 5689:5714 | 0.04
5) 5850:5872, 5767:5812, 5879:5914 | -0.06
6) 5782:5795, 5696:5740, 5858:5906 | 0.11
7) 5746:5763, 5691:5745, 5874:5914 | 0.09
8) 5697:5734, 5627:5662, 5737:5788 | -0.10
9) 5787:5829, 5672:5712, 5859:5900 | 0.02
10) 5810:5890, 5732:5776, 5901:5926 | -0.05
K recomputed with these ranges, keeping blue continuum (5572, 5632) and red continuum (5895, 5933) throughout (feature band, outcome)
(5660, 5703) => -1.2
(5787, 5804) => 0.4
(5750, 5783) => 1.9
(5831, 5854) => 0.2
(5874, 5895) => -0.3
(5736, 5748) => -0.3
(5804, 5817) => -1.0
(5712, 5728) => -0.8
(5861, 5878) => -1.0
